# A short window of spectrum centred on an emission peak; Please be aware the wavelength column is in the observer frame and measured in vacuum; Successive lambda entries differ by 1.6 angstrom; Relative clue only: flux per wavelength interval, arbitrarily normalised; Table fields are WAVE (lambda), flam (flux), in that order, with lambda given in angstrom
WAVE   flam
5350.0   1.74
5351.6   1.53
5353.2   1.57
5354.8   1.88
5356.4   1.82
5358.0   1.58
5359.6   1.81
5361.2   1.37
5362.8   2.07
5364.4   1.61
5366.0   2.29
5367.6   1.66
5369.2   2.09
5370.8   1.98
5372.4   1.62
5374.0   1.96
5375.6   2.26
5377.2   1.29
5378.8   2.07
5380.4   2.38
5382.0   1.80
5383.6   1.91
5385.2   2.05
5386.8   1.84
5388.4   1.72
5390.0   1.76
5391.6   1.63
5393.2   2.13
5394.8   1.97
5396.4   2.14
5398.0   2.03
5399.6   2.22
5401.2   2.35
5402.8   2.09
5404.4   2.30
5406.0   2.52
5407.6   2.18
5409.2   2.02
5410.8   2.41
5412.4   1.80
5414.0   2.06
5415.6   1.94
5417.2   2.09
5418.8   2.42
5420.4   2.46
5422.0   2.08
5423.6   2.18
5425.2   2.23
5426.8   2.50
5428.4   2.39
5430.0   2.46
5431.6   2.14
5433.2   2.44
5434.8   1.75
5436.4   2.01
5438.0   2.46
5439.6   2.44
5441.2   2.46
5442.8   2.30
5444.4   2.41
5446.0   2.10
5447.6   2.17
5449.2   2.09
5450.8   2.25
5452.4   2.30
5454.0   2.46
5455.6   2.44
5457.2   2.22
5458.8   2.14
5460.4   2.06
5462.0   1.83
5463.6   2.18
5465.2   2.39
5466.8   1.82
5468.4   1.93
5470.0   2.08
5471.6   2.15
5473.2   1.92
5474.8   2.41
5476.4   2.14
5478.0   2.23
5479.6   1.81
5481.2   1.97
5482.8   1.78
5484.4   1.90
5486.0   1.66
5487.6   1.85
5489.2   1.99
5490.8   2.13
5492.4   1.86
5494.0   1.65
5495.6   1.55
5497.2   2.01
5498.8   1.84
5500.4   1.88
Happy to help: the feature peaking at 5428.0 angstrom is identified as C III] 1909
